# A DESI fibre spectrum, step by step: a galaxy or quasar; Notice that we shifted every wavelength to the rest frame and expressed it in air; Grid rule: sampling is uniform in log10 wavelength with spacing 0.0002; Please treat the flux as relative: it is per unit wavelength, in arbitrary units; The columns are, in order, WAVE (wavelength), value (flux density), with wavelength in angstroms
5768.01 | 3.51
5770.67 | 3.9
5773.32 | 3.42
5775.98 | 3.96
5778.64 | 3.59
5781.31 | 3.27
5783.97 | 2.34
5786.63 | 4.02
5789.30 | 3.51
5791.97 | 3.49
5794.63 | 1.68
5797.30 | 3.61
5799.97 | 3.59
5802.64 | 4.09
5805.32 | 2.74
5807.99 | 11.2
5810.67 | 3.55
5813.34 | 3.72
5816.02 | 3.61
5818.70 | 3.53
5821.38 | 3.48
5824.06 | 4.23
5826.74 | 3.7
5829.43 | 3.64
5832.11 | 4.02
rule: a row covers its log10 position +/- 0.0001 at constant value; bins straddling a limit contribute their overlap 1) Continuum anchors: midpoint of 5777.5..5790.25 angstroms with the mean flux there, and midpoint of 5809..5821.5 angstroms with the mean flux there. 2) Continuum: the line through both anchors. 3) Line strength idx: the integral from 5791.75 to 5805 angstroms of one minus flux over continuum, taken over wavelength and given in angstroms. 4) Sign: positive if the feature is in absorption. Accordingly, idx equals 1.2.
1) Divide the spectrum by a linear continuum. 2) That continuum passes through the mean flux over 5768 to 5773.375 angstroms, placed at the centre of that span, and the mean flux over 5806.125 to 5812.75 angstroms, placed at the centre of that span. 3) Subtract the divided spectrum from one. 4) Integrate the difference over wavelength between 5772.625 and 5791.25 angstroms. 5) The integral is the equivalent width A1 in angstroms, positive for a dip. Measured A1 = 4.3 angstroms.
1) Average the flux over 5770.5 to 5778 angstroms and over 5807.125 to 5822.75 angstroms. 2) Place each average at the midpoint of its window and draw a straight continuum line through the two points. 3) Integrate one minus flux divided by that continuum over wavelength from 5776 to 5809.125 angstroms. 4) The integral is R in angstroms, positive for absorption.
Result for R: 2.3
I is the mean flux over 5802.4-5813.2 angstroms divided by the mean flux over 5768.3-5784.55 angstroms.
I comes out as 1.5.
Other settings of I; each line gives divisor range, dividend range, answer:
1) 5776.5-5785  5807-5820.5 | 1.55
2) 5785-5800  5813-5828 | 1.13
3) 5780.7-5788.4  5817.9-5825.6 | 1.17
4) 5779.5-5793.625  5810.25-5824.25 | 1.11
